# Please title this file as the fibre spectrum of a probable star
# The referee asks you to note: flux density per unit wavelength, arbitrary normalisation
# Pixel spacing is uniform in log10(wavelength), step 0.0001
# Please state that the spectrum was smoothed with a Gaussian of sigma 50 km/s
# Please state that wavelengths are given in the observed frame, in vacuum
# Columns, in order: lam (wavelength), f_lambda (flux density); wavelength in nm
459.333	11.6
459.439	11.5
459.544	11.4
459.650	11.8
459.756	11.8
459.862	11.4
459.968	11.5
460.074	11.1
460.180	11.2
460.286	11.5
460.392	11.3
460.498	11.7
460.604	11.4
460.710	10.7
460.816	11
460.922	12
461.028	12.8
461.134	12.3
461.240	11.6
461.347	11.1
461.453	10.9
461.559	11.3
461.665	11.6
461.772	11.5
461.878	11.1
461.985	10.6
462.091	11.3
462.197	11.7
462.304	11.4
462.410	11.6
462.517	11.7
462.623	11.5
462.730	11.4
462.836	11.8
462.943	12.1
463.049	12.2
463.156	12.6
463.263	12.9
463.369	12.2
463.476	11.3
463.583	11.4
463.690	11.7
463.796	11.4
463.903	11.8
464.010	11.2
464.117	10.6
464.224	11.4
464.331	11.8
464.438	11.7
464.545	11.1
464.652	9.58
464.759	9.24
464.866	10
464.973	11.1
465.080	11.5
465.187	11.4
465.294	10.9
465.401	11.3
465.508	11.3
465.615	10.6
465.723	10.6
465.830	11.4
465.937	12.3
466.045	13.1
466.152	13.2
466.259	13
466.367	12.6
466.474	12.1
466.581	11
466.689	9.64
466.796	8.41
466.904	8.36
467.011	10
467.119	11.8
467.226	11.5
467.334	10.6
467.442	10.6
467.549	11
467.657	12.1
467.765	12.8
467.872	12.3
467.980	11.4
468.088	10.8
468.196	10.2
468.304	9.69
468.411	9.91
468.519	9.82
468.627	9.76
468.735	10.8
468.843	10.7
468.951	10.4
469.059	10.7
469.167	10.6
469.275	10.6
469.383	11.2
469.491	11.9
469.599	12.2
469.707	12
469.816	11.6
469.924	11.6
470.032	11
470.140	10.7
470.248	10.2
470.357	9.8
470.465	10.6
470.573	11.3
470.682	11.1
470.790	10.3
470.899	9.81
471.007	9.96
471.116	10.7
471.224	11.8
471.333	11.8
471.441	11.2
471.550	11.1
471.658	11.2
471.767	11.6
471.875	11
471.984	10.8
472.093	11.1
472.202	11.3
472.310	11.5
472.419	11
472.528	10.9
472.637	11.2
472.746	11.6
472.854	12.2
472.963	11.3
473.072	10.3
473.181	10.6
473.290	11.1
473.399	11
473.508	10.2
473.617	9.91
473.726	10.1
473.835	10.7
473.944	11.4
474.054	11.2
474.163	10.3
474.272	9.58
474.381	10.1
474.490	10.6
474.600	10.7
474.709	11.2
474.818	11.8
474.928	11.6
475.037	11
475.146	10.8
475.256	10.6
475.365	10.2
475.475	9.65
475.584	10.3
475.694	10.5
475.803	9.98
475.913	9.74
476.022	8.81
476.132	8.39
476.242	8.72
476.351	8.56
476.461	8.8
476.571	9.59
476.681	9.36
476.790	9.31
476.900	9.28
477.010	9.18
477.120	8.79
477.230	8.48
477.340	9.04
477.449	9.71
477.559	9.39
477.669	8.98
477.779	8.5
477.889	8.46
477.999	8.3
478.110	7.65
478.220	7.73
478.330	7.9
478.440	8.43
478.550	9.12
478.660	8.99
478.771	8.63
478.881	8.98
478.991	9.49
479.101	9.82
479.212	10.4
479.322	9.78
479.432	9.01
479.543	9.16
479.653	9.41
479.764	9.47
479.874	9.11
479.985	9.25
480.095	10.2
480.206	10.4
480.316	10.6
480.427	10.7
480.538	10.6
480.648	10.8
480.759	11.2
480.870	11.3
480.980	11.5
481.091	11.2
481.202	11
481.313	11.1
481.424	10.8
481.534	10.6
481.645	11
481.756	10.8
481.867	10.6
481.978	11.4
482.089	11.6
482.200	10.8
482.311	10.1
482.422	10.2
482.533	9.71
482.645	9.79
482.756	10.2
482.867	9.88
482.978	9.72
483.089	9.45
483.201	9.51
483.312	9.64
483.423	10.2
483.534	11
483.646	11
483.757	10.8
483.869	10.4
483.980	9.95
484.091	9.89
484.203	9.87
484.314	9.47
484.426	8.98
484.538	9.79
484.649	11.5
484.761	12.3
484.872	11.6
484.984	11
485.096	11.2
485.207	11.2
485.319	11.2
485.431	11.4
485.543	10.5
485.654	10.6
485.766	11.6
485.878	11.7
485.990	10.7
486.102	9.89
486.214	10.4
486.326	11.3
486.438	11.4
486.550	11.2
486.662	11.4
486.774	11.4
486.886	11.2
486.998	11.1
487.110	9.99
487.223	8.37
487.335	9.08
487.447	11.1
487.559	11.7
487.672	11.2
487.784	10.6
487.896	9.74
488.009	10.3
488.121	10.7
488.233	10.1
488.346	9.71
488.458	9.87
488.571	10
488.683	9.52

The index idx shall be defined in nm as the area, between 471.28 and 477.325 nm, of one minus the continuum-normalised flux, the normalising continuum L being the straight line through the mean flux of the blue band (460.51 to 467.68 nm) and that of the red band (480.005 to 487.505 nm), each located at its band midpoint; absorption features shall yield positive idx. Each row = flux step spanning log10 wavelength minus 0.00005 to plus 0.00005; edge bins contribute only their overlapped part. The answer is 0.31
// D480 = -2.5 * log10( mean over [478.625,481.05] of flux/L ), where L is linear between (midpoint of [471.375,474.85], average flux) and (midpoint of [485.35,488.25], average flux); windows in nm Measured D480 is 0.09 mag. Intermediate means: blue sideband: 10.9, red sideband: 10.7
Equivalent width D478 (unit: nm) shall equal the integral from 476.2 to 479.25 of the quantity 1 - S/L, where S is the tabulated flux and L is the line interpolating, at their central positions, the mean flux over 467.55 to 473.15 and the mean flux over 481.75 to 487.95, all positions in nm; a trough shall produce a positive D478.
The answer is 0.53 nm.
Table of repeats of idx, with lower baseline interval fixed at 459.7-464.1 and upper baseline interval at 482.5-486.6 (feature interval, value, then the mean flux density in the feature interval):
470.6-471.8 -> 0.02 nm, 11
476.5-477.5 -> 0.16 nm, 9.19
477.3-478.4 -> 0.23 nm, 8.56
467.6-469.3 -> 0.07 nm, 10.8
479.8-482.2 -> -0.01 nm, 10.7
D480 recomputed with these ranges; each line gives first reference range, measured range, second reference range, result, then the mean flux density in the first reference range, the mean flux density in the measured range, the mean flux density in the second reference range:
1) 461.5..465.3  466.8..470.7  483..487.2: 0.04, 11.4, 10.8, 10.7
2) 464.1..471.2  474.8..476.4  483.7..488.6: 0.08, 11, 10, 10.6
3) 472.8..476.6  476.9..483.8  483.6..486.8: 0.08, 10.3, 9.84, 10.8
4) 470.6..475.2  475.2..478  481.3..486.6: 0.17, 10.9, 9.27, 10.6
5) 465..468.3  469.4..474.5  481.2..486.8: 0.01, 11.2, 11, 10.6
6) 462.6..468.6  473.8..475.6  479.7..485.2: 0.01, 11.2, 10.7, 10.5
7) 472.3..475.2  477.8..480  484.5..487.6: 0.21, 10.9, 8.94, 10.9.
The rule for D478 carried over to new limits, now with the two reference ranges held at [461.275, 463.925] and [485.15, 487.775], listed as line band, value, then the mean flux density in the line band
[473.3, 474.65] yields 0.09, 10.5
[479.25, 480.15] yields 0.13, 9.45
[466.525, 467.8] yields 0.09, 10.6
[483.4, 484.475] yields 0.08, 10.2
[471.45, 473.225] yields 0.02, 11.2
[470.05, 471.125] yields 0.08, 10.5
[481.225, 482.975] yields 0.07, 10.6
